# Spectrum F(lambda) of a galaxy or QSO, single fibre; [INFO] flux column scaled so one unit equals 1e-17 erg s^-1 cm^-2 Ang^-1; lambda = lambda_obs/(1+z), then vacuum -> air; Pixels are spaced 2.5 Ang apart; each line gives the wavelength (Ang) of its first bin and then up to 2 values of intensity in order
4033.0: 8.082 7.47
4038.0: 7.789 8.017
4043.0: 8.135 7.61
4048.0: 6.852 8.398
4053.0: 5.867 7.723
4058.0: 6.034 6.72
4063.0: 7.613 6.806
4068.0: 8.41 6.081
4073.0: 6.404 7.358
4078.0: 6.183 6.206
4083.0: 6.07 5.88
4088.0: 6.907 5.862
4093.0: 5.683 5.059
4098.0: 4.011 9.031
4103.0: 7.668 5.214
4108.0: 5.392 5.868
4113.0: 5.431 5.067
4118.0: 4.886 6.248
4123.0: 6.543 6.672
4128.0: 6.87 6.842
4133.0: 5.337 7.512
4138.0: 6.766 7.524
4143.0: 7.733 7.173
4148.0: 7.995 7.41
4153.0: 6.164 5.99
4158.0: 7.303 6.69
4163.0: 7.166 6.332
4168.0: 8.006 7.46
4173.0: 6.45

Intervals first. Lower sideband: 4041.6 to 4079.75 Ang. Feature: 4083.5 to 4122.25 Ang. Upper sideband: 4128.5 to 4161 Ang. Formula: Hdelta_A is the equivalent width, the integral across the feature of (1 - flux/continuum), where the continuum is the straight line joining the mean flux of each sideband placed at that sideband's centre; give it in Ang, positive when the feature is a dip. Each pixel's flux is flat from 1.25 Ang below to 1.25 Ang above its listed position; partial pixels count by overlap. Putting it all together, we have 6.2 Ang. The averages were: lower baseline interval 7.07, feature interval 5.89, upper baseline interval 6.96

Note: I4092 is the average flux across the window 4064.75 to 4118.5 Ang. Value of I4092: 6.17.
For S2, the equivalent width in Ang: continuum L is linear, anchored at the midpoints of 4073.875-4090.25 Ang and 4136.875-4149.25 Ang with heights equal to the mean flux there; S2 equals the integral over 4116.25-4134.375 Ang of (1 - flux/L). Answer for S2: 2.45 Ang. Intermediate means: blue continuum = 6.4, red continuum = 7.44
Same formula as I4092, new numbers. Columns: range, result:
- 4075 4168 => 6.45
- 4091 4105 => 6.21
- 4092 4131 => 6.02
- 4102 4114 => 5.89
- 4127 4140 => 6.71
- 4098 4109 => 6.54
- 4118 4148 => 6.81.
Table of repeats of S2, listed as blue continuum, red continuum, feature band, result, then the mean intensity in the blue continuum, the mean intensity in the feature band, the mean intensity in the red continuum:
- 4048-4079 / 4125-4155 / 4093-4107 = 1.68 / 6.97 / 6.14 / 6.98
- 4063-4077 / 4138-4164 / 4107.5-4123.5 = 3.33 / 7.05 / 5.6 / 7.1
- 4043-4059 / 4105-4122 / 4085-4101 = 0.26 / 7.18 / 5.93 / 5.47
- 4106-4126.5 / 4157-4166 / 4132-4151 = -2.38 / 5.73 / 7.2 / 6.91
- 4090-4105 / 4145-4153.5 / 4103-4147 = 2.82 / 6.19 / 6.35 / 7.28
